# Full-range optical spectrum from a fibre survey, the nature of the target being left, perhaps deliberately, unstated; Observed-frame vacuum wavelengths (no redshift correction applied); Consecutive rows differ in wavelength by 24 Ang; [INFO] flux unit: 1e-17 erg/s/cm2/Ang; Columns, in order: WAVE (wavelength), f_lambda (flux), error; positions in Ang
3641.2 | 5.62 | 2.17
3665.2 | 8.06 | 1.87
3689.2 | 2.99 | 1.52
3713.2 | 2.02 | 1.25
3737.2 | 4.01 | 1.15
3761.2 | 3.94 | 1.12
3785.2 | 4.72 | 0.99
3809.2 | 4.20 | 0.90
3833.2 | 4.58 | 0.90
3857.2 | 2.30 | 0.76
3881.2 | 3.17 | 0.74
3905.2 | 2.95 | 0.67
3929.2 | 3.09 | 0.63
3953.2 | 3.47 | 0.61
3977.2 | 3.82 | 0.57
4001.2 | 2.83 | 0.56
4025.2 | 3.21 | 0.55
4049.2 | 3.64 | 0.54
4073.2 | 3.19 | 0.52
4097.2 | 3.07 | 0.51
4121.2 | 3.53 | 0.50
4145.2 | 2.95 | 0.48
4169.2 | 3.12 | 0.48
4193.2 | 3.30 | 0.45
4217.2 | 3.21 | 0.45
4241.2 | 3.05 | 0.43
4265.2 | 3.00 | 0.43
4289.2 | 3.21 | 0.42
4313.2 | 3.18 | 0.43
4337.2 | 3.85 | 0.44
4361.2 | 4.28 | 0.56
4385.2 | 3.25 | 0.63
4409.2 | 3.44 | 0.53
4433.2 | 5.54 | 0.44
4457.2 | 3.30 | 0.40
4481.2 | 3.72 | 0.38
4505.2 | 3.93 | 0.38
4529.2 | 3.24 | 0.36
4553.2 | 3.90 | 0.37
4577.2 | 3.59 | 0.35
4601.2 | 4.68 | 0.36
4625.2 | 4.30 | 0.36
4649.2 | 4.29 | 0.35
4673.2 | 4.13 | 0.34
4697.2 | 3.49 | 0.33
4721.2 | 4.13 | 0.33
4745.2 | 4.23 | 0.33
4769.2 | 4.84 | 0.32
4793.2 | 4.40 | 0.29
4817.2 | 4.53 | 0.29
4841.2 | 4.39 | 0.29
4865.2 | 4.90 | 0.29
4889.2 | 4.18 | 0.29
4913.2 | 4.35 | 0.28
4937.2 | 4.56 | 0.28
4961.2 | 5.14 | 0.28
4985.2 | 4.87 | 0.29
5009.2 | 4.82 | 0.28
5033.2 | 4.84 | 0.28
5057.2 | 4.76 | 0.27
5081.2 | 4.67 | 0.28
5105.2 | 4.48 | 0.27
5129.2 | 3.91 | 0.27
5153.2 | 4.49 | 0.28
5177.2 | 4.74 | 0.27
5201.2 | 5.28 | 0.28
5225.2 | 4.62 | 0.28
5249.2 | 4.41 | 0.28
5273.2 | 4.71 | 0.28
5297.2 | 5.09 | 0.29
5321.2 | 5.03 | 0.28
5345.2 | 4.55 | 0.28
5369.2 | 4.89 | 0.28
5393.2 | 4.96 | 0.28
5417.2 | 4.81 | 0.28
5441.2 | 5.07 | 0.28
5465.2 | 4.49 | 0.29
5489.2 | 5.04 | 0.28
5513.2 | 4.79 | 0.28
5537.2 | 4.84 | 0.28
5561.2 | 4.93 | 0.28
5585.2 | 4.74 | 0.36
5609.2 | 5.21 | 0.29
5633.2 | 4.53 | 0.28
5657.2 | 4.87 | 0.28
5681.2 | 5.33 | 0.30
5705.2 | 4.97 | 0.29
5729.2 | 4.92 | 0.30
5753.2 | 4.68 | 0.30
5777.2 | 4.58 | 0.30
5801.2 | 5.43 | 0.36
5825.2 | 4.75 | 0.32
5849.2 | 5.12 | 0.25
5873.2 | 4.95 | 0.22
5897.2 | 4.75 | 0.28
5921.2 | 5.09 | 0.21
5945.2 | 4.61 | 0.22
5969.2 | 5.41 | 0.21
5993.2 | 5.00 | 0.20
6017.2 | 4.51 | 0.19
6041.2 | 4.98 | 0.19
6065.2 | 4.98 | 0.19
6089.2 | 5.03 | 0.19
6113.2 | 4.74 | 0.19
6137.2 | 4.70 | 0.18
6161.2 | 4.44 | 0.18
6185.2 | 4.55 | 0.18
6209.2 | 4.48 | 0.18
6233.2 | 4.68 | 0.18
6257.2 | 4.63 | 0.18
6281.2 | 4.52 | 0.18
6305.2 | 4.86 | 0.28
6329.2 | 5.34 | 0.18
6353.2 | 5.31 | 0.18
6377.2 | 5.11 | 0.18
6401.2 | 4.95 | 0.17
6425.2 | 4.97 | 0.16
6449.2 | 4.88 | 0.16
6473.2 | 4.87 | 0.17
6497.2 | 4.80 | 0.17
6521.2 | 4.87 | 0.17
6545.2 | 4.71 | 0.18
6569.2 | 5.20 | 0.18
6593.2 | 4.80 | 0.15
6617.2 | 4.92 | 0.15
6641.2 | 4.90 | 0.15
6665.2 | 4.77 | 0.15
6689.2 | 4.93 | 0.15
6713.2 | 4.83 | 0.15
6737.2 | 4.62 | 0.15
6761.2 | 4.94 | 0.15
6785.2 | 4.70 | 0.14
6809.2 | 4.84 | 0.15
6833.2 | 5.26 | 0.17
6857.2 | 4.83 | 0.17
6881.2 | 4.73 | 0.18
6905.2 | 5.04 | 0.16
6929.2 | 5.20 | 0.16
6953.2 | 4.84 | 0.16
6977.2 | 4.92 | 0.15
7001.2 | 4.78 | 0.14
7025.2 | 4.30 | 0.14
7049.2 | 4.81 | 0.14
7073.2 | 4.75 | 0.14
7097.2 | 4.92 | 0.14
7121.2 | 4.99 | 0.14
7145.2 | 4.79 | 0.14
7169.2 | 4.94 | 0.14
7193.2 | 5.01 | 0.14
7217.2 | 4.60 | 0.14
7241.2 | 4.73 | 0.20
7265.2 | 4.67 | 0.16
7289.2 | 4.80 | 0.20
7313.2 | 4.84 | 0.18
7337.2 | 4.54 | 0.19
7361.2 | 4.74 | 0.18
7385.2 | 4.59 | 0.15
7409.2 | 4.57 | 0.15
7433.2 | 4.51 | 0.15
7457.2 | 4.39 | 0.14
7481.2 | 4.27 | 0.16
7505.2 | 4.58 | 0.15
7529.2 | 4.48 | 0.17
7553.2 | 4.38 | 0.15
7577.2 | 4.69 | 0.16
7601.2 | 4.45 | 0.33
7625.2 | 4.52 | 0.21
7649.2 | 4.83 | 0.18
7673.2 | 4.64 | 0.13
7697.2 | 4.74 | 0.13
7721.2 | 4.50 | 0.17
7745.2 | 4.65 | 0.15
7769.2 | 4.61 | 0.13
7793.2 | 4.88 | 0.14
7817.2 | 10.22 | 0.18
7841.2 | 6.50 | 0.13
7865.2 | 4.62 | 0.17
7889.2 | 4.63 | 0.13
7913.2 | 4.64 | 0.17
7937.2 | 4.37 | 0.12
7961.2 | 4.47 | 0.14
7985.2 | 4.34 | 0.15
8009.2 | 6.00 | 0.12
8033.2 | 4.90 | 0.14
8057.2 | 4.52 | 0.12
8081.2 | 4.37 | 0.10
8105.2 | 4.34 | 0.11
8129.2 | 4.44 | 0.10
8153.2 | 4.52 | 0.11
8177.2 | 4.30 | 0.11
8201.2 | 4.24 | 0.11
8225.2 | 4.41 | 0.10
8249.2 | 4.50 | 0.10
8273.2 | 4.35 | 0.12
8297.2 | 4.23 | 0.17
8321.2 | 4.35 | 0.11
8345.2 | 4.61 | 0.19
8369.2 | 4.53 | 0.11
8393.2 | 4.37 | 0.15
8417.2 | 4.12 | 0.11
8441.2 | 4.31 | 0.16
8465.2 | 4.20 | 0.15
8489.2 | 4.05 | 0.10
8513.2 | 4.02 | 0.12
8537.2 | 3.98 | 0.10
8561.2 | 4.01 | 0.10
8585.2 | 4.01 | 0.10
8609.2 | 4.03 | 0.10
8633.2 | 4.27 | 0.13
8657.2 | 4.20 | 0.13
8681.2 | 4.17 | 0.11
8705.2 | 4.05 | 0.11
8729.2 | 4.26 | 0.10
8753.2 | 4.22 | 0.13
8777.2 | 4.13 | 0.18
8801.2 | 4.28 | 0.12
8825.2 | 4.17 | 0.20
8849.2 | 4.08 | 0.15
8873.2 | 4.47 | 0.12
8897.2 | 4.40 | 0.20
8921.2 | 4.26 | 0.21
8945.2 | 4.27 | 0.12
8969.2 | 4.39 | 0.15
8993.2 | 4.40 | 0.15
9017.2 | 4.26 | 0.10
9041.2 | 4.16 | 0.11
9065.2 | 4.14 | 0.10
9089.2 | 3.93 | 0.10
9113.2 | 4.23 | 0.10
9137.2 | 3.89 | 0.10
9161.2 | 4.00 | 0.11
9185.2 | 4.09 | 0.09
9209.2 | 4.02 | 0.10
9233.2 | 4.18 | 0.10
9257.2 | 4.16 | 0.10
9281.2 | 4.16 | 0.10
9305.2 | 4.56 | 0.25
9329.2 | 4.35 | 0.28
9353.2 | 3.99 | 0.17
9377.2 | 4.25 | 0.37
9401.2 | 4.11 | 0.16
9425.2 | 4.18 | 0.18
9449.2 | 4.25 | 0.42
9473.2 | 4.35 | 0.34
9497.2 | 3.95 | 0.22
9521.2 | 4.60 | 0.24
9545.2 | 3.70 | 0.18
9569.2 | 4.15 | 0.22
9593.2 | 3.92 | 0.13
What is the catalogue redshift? 0.191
